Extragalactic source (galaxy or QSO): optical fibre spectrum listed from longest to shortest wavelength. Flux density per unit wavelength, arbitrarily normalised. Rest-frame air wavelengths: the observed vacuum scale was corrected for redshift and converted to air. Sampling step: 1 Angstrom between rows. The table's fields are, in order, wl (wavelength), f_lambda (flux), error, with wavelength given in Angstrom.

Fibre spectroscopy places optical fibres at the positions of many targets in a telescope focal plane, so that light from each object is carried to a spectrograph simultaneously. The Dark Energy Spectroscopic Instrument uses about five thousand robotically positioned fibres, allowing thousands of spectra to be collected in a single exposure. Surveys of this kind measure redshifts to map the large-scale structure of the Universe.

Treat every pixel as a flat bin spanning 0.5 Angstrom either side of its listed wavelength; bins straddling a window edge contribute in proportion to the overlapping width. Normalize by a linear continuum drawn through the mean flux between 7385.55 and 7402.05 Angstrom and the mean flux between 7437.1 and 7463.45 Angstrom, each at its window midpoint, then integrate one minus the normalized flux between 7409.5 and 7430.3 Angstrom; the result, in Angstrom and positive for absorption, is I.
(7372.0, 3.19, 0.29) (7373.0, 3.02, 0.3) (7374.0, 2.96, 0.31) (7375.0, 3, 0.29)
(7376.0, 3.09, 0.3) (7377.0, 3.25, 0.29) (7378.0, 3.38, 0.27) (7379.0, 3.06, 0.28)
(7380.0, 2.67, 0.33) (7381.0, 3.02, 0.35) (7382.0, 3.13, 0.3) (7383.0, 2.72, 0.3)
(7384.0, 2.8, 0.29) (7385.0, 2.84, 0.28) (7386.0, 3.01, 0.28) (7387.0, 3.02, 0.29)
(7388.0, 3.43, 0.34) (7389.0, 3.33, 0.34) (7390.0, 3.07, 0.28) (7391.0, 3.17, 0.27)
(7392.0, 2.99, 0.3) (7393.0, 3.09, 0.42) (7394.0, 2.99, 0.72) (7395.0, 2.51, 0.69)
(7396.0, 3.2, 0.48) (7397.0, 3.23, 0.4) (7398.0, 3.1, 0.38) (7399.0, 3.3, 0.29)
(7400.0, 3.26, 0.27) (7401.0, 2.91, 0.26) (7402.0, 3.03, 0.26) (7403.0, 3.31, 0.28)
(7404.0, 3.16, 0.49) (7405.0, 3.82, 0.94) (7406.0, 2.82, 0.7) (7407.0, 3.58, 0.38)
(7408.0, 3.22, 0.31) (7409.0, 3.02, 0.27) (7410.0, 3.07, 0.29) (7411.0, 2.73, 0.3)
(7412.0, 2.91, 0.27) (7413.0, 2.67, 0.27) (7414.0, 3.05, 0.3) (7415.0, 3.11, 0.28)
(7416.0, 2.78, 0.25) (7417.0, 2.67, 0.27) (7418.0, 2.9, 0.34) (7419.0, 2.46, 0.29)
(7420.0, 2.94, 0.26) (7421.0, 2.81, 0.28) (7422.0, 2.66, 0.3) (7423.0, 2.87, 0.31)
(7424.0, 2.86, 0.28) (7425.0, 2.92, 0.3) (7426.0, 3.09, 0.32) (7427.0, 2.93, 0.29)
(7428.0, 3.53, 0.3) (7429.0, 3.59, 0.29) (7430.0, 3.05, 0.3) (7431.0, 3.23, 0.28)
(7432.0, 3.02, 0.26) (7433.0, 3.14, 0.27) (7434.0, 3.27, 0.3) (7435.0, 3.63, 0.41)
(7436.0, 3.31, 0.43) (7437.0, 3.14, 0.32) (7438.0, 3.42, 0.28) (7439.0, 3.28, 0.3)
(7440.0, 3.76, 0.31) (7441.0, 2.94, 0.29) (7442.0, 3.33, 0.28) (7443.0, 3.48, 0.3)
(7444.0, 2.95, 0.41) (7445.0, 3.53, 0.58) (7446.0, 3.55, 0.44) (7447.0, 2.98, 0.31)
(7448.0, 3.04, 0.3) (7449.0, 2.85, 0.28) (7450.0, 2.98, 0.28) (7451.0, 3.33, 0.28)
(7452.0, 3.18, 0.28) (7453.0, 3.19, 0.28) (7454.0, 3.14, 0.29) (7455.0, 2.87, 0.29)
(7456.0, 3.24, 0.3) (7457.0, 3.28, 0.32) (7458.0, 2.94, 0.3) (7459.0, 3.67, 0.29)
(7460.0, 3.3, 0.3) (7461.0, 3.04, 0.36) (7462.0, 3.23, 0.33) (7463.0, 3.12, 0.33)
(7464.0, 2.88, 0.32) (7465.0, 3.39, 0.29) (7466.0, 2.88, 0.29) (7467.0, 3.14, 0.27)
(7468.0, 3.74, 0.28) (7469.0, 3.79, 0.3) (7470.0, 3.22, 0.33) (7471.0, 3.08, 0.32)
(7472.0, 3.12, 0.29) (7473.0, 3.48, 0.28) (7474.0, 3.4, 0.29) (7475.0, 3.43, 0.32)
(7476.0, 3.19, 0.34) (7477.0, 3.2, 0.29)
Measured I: 1.5 Angstrom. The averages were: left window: 3.1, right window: 3.22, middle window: 2.93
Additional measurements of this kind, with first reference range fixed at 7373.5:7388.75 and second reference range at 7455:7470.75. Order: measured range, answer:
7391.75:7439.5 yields 0.7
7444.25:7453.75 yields 0.1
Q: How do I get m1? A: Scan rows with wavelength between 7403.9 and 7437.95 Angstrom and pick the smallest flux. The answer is 2.46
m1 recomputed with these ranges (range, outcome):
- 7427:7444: 2.93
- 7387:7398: 2.51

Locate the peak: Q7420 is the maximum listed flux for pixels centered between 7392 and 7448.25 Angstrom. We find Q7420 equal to 3.82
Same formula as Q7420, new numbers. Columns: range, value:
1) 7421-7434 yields 3.59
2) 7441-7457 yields 3.55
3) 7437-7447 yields 3.76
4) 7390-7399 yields 3.3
